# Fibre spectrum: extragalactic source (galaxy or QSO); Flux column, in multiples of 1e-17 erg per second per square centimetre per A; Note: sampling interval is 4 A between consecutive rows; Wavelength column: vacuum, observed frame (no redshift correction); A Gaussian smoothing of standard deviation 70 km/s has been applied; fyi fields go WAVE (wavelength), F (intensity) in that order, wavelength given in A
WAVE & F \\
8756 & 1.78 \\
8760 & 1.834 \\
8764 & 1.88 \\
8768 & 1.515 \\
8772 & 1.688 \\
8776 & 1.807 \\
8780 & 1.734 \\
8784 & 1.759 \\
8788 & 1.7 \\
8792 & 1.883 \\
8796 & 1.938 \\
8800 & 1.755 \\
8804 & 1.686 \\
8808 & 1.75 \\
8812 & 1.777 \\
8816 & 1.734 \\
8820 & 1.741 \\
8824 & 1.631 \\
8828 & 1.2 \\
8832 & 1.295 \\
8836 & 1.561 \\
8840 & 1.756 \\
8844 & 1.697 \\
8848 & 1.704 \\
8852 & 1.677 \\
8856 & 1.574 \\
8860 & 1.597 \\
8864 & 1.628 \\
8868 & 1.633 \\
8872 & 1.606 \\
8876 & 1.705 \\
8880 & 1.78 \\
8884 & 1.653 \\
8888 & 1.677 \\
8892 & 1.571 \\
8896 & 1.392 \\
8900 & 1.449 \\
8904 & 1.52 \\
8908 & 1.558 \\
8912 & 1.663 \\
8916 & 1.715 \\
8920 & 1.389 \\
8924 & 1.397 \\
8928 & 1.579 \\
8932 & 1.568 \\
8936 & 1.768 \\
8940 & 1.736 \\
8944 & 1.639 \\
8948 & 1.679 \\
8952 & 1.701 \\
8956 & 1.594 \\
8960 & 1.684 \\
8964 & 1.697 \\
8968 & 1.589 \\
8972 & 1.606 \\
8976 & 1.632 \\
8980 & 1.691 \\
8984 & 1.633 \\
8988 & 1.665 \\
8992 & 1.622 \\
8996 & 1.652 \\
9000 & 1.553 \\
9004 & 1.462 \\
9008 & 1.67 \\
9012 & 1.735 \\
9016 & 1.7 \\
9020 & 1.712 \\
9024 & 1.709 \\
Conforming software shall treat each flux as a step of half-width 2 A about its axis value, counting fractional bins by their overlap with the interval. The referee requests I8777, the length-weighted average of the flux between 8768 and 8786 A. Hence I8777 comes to 1.72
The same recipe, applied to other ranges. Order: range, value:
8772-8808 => 1.78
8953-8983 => 1.64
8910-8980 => 1.63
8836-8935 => 1.6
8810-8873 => 1.61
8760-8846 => 1.69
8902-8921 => 1.58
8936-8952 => 1.7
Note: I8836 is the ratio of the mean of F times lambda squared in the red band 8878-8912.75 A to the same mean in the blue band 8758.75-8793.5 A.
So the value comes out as 0.9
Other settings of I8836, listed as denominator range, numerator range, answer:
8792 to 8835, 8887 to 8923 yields 0.95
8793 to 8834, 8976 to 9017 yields 1.03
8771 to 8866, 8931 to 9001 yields 1.02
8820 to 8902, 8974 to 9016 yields 1.06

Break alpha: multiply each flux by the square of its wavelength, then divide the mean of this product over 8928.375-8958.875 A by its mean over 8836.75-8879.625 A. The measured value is 1.0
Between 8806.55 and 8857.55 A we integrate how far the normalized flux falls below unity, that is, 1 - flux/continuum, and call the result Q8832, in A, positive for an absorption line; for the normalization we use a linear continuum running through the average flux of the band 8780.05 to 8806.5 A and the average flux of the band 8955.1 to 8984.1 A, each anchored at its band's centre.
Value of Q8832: 3.8 A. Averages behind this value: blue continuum 1.78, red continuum 1.64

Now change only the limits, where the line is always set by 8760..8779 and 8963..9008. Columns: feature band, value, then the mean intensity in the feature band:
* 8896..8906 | 1.19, 1.47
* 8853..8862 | 0.49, 1.6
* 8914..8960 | 0.75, 1.62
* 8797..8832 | 1.32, 1.65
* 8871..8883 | -0.17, 1.7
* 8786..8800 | -0.86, 1.83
